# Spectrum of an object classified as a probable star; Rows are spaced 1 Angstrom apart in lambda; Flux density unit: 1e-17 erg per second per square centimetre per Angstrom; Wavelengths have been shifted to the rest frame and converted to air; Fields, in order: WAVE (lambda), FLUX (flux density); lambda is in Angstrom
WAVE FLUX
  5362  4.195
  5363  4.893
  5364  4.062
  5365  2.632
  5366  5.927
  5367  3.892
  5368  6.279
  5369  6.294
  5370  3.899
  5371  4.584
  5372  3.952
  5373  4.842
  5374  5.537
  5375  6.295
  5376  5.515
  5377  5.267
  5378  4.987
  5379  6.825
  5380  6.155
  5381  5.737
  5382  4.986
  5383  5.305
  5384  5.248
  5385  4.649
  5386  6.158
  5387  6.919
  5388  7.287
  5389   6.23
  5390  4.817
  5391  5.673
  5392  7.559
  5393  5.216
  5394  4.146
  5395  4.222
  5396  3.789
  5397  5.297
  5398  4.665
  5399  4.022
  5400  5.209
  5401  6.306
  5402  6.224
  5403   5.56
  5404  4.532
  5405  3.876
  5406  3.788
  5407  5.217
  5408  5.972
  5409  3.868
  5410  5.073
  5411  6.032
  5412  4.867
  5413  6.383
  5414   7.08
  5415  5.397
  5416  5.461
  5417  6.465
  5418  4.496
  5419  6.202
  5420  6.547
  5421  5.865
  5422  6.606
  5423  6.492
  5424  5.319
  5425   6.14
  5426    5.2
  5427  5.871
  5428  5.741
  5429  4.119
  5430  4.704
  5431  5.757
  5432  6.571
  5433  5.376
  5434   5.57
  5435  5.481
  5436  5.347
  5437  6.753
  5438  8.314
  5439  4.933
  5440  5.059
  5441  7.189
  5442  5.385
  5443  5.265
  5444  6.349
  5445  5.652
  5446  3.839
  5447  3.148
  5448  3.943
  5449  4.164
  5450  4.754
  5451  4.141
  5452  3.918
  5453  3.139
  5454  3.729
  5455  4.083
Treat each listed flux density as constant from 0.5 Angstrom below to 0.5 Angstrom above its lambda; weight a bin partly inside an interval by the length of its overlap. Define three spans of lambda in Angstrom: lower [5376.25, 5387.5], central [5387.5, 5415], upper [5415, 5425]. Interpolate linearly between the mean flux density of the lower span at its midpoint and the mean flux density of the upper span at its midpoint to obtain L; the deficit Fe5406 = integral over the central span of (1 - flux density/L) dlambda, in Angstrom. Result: 2.3 Angstrom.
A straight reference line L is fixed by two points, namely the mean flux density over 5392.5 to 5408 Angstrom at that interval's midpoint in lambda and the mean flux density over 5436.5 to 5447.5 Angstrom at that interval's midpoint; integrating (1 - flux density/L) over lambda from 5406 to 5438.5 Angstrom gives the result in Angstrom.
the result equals -2.9 Angstrom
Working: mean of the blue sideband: 4.84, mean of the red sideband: 5.63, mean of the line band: 5.73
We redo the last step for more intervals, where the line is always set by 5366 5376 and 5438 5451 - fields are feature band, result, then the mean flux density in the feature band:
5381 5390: -1.17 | 5.78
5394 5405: 0.46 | 4.89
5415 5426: -1.75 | 5.9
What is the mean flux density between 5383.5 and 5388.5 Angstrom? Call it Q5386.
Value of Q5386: 6.05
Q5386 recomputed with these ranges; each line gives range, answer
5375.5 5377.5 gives 5.39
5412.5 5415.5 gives 6.29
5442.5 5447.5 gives 4.85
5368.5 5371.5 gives 4.93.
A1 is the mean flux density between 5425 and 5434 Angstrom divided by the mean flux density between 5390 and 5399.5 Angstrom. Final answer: 1.10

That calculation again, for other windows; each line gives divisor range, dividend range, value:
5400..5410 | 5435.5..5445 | 1.20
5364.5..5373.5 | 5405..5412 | 1.04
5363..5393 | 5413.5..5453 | 1.01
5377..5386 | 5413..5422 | 1.09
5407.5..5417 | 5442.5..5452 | 0.81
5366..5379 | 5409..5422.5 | 1.11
